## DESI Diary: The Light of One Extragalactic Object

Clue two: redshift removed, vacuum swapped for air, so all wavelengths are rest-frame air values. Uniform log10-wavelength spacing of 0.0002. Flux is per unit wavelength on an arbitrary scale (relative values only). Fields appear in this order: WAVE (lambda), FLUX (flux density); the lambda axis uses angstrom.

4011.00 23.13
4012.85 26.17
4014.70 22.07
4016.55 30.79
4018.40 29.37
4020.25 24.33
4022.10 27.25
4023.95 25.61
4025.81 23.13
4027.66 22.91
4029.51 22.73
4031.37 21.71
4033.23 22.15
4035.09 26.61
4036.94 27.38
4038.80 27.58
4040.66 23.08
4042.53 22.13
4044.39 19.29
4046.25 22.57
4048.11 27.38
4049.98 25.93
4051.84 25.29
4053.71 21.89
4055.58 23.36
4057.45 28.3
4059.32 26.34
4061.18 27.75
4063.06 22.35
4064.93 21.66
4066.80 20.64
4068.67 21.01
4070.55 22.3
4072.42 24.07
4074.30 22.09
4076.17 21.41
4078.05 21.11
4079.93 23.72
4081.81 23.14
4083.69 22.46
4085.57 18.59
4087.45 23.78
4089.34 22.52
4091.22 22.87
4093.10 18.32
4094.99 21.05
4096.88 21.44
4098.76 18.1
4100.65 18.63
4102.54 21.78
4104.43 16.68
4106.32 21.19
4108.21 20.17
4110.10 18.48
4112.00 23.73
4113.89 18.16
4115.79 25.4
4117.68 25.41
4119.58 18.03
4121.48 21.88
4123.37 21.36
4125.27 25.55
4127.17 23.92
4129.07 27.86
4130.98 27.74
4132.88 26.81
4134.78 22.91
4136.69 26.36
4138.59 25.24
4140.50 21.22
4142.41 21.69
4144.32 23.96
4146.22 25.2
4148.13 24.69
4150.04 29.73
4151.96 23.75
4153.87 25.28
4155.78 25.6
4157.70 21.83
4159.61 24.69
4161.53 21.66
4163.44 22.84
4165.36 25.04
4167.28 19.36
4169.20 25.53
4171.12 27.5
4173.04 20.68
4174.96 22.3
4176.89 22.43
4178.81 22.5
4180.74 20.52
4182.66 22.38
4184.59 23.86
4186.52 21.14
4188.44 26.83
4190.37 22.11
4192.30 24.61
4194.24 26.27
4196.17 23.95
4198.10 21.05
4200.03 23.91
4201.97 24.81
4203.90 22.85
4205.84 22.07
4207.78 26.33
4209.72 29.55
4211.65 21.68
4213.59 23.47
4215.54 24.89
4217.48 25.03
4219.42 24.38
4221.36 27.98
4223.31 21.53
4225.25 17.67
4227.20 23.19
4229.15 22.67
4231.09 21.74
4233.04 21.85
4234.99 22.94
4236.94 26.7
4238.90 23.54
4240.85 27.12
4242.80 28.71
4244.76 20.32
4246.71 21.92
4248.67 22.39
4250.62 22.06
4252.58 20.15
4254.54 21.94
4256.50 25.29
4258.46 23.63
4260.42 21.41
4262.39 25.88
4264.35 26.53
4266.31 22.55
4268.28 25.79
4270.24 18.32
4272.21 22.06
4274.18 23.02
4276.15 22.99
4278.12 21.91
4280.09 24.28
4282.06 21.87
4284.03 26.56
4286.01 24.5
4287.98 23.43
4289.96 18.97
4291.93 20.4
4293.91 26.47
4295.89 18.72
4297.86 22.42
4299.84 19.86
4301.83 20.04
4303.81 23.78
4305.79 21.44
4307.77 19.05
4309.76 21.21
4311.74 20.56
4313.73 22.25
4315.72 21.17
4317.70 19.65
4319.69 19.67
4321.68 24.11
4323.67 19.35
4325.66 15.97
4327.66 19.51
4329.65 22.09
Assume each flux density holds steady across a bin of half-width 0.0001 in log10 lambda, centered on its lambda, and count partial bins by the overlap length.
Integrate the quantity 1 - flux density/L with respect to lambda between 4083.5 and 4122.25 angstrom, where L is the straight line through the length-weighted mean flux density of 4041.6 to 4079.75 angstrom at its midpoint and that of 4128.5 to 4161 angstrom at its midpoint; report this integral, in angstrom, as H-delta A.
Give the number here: 5.3 angstrom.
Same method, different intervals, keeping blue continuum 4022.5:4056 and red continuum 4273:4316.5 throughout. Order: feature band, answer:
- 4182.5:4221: -2.4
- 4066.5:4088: 1.5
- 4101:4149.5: 0.6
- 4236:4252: -1.1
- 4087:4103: 1.9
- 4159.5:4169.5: 0.1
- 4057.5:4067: -0.2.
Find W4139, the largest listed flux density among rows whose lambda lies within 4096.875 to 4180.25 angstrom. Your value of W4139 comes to 29.73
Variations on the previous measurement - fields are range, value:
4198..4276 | 29.55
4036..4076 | 28.3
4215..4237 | 27.98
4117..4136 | 27.86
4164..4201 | 27.5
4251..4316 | 26.56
